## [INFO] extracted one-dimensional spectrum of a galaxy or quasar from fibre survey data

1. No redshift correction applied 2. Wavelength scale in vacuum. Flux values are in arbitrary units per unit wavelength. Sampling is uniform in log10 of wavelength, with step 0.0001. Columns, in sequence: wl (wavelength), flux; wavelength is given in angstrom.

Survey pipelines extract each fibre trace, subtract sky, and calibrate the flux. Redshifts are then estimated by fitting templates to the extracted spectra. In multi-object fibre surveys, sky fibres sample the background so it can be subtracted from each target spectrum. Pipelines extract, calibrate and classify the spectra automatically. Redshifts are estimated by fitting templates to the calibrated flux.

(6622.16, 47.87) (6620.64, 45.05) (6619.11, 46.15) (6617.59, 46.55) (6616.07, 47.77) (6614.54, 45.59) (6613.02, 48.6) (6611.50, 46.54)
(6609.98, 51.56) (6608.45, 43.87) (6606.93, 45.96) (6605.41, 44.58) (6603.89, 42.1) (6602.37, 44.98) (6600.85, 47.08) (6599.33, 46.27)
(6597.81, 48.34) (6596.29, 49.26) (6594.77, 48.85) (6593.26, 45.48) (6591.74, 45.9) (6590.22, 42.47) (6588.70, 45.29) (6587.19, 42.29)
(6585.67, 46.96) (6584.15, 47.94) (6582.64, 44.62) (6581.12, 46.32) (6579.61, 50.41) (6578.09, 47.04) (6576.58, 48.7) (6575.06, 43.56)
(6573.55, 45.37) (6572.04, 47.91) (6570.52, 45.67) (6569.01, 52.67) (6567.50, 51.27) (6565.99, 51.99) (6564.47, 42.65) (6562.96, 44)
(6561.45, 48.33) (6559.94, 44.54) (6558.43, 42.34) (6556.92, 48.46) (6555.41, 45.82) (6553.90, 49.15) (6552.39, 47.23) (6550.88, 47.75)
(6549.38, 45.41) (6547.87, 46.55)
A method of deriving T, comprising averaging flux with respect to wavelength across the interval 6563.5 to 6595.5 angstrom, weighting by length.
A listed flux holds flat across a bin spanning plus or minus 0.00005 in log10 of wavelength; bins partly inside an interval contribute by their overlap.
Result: 46.8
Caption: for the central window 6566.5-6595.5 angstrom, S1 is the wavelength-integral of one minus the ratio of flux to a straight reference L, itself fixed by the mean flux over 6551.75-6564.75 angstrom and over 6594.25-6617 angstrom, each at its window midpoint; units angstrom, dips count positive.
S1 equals -0.3 angstrom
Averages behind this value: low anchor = 45.9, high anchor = 46.7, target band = 46.8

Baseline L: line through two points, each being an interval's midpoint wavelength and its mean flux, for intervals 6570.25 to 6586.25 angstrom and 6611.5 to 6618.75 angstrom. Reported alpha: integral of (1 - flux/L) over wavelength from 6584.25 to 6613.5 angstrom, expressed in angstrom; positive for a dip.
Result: 0.5 angstrom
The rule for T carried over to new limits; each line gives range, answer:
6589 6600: 46.6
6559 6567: 46.4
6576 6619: 46.5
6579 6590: 46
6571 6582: 47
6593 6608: 46.3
